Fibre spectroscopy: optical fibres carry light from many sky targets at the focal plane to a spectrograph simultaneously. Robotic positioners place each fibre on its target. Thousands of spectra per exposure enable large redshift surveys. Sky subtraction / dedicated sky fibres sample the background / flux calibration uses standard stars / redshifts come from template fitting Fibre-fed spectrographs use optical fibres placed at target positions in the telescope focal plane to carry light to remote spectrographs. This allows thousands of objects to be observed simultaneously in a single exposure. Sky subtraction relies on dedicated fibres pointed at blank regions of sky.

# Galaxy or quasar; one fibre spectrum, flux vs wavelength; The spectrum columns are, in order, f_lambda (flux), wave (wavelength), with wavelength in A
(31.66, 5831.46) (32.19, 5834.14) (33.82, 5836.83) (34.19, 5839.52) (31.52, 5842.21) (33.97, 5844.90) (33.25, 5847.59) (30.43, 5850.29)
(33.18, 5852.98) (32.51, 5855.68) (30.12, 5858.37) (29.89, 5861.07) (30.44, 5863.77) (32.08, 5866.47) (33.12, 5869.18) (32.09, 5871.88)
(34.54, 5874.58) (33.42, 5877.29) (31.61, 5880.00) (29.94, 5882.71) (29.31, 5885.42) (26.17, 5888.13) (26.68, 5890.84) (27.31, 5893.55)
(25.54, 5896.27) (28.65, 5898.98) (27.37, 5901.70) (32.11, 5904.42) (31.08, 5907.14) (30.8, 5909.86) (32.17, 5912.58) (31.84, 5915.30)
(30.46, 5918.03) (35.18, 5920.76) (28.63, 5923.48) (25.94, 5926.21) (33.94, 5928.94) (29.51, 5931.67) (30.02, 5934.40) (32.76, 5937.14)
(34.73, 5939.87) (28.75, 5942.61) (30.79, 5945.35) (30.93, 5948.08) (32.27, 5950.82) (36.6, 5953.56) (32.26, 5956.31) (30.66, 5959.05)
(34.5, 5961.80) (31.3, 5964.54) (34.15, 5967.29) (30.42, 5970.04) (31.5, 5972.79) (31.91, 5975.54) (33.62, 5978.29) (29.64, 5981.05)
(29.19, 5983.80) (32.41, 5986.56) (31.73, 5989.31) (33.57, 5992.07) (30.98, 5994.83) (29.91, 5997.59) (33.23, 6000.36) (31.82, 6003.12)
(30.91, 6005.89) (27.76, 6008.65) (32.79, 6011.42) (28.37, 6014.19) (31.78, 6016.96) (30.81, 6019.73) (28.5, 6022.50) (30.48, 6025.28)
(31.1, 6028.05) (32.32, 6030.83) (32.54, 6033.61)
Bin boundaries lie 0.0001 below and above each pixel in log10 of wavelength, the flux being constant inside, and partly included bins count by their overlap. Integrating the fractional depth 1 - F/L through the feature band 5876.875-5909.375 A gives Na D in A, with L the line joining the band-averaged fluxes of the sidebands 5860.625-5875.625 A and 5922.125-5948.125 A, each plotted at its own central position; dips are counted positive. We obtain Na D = 2.6 A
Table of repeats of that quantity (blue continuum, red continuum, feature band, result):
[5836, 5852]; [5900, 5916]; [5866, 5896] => 1.3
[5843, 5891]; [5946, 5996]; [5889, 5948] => 2.9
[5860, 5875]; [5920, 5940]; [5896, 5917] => 0.8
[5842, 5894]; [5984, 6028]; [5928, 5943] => -0.3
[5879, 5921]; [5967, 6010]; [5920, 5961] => -1.5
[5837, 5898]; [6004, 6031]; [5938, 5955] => -0.9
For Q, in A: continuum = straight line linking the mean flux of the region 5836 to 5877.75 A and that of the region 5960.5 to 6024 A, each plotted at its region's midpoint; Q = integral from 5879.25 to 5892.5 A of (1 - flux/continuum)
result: 1.5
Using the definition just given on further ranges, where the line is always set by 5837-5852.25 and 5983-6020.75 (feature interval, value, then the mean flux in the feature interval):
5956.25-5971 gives -0.34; 32.3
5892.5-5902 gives 1.48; 27.2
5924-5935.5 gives 0.77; 29.8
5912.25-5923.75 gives 0.04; 31.9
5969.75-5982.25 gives -0.05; 31.5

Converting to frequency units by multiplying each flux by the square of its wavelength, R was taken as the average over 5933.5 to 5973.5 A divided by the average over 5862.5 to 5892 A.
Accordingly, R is 1.1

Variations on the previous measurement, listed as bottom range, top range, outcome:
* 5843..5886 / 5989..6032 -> 1.02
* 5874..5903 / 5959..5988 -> 1.13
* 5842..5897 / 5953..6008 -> 1.07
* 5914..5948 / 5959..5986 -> 1.04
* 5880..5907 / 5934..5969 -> 1.16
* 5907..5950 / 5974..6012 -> 1.03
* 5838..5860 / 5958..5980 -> 1.04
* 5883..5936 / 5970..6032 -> 1.08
